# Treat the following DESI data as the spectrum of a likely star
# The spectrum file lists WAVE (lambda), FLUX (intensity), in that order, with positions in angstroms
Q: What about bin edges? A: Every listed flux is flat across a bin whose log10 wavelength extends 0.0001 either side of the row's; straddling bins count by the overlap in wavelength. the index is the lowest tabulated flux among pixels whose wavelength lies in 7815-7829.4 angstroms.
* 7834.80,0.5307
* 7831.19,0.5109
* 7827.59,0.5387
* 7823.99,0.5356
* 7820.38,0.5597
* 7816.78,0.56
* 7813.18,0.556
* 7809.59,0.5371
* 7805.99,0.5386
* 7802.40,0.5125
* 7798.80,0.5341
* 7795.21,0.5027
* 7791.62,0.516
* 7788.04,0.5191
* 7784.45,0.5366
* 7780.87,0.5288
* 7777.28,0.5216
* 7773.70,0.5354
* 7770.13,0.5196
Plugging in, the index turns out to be 0.5356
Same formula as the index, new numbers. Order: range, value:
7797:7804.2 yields 0.5125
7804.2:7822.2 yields 0.5371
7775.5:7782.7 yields 0.5216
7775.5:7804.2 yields 0.5027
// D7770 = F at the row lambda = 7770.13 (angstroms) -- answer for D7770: 0.5196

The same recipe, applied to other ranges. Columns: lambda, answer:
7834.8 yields 0.5307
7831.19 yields 0.5109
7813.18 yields 0.556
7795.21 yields 0.5027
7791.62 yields 0.516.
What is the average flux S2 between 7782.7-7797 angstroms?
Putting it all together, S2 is 0.519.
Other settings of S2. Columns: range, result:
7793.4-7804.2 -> 0.516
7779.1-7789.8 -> 0.528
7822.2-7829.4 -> 0.538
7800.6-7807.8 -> 0.525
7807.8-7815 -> 0.547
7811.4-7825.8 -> 0.553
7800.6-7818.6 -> 0.541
